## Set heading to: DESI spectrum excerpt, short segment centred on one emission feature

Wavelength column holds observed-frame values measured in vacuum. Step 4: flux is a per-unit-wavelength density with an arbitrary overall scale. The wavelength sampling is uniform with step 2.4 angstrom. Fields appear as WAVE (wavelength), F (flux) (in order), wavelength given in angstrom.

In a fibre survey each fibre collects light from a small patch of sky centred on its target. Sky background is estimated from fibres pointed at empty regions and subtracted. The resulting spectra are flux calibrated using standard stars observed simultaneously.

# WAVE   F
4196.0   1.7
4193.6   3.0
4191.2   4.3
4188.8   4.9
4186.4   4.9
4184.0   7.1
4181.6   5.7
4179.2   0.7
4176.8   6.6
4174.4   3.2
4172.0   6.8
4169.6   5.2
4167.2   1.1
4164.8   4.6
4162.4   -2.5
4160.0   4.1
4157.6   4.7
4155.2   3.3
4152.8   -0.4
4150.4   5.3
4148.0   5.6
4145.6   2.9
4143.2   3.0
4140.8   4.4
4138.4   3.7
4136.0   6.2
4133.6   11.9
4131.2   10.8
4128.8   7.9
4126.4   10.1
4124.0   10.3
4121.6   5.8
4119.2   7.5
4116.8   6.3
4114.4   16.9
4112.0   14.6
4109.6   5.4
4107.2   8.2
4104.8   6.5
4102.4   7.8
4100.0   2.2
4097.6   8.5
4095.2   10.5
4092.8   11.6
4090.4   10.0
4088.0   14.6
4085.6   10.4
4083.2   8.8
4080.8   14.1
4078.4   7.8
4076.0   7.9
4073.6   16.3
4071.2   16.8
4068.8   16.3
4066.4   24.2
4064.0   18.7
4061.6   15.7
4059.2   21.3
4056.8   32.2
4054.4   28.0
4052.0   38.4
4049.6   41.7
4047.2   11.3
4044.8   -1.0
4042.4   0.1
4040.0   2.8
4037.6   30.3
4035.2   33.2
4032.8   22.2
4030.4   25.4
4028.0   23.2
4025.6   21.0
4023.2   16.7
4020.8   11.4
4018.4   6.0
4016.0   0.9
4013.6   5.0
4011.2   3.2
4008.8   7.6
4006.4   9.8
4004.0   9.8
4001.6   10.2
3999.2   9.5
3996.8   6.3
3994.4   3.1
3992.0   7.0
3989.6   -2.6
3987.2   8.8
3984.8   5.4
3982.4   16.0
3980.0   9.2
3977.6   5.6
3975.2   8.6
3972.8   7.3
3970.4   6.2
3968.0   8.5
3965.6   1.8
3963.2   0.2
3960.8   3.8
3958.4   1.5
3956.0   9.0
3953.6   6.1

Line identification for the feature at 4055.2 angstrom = Lyman alpha 1216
